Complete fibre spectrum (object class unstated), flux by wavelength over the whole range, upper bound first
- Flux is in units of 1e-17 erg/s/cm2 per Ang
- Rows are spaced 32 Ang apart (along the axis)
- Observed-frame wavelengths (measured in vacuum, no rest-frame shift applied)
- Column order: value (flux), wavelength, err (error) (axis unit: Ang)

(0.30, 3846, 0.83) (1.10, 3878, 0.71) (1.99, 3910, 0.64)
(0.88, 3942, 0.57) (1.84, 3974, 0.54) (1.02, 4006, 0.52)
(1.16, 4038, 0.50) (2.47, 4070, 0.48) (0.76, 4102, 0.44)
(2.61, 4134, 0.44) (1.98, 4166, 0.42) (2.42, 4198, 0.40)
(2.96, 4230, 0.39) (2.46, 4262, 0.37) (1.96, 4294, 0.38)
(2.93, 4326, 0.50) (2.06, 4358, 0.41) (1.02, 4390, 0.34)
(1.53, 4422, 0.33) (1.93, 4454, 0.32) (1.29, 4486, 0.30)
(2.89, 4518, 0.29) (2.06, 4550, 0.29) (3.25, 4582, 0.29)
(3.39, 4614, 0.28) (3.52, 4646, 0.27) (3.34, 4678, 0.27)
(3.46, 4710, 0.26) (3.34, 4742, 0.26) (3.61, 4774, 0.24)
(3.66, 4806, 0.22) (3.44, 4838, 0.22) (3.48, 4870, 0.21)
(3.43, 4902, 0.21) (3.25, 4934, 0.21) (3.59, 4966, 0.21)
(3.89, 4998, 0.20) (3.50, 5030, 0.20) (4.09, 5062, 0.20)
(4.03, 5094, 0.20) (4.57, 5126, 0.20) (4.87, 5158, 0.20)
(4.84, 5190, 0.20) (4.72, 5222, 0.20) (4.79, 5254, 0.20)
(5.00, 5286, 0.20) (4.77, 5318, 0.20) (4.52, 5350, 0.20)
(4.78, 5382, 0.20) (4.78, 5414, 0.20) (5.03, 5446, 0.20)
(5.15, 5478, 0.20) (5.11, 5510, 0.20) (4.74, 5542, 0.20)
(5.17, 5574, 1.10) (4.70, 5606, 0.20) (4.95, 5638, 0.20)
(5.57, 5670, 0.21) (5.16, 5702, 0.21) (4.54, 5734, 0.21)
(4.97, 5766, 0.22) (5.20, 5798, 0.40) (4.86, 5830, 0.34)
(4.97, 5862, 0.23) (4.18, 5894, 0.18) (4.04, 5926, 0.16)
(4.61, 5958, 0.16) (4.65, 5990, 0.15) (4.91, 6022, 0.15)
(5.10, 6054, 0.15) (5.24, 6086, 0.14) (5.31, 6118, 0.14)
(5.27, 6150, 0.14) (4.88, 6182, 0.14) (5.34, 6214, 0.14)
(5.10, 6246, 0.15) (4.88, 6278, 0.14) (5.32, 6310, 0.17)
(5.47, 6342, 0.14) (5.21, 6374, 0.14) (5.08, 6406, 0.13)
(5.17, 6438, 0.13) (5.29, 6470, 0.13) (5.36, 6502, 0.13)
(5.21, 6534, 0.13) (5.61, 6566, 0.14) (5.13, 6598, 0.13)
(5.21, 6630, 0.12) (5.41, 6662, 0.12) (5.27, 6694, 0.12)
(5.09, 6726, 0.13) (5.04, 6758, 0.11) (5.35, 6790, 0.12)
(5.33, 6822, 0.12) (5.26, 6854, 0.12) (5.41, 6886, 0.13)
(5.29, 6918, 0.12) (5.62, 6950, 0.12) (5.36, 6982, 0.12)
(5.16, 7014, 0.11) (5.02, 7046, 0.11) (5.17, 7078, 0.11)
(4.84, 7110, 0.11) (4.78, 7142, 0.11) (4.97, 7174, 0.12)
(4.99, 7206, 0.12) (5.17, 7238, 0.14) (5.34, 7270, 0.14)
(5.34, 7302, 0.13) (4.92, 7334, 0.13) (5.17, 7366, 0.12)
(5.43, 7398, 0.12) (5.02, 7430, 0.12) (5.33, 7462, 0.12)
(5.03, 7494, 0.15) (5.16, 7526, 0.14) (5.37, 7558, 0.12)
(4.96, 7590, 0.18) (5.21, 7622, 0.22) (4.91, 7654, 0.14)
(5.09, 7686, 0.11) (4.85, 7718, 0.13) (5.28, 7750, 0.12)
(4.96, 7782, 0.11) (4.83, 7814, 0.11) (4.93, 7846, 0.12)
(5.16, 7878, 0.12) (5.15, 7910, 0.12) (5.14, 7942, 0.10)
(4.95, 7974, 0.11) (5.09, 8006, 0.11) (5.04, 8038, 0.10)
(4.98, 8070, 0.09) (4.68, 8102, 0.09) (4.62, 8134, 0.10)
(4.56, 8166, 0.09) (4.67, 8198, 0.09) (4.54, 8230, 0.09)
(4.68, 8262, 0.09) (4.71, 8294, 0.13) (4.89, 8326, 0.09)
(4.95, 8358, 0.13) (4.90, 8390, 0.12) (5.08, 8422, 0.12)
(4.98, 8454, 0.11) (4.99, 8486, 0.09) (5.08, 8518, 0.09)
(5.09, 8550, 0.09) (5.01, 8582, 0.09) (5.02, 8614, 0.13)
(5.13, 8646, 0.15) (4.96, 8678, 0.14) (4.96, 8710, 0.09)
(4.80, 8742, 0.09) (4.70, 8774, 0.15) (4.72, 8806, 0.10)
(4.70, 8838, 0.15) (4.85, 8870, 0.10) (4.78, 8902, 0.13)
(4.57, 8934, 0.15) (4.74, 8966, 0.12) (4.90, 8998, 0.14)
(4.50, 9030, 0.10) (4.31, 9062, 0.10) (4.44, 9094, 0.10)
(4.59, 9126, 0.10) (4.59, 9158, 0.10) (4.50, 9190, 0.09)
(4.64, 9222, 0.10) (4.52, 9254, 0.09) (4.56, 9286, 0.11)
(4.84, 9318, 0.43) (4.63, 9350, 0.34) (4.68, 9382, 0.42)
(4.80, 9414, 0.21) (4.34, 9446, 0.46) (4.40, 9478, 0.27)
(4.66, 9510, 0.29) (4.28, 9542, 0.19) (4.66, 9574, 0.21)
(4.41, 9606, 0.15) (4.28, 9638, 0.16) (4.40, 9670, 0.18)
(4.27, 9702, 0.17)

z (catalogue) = 0.14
